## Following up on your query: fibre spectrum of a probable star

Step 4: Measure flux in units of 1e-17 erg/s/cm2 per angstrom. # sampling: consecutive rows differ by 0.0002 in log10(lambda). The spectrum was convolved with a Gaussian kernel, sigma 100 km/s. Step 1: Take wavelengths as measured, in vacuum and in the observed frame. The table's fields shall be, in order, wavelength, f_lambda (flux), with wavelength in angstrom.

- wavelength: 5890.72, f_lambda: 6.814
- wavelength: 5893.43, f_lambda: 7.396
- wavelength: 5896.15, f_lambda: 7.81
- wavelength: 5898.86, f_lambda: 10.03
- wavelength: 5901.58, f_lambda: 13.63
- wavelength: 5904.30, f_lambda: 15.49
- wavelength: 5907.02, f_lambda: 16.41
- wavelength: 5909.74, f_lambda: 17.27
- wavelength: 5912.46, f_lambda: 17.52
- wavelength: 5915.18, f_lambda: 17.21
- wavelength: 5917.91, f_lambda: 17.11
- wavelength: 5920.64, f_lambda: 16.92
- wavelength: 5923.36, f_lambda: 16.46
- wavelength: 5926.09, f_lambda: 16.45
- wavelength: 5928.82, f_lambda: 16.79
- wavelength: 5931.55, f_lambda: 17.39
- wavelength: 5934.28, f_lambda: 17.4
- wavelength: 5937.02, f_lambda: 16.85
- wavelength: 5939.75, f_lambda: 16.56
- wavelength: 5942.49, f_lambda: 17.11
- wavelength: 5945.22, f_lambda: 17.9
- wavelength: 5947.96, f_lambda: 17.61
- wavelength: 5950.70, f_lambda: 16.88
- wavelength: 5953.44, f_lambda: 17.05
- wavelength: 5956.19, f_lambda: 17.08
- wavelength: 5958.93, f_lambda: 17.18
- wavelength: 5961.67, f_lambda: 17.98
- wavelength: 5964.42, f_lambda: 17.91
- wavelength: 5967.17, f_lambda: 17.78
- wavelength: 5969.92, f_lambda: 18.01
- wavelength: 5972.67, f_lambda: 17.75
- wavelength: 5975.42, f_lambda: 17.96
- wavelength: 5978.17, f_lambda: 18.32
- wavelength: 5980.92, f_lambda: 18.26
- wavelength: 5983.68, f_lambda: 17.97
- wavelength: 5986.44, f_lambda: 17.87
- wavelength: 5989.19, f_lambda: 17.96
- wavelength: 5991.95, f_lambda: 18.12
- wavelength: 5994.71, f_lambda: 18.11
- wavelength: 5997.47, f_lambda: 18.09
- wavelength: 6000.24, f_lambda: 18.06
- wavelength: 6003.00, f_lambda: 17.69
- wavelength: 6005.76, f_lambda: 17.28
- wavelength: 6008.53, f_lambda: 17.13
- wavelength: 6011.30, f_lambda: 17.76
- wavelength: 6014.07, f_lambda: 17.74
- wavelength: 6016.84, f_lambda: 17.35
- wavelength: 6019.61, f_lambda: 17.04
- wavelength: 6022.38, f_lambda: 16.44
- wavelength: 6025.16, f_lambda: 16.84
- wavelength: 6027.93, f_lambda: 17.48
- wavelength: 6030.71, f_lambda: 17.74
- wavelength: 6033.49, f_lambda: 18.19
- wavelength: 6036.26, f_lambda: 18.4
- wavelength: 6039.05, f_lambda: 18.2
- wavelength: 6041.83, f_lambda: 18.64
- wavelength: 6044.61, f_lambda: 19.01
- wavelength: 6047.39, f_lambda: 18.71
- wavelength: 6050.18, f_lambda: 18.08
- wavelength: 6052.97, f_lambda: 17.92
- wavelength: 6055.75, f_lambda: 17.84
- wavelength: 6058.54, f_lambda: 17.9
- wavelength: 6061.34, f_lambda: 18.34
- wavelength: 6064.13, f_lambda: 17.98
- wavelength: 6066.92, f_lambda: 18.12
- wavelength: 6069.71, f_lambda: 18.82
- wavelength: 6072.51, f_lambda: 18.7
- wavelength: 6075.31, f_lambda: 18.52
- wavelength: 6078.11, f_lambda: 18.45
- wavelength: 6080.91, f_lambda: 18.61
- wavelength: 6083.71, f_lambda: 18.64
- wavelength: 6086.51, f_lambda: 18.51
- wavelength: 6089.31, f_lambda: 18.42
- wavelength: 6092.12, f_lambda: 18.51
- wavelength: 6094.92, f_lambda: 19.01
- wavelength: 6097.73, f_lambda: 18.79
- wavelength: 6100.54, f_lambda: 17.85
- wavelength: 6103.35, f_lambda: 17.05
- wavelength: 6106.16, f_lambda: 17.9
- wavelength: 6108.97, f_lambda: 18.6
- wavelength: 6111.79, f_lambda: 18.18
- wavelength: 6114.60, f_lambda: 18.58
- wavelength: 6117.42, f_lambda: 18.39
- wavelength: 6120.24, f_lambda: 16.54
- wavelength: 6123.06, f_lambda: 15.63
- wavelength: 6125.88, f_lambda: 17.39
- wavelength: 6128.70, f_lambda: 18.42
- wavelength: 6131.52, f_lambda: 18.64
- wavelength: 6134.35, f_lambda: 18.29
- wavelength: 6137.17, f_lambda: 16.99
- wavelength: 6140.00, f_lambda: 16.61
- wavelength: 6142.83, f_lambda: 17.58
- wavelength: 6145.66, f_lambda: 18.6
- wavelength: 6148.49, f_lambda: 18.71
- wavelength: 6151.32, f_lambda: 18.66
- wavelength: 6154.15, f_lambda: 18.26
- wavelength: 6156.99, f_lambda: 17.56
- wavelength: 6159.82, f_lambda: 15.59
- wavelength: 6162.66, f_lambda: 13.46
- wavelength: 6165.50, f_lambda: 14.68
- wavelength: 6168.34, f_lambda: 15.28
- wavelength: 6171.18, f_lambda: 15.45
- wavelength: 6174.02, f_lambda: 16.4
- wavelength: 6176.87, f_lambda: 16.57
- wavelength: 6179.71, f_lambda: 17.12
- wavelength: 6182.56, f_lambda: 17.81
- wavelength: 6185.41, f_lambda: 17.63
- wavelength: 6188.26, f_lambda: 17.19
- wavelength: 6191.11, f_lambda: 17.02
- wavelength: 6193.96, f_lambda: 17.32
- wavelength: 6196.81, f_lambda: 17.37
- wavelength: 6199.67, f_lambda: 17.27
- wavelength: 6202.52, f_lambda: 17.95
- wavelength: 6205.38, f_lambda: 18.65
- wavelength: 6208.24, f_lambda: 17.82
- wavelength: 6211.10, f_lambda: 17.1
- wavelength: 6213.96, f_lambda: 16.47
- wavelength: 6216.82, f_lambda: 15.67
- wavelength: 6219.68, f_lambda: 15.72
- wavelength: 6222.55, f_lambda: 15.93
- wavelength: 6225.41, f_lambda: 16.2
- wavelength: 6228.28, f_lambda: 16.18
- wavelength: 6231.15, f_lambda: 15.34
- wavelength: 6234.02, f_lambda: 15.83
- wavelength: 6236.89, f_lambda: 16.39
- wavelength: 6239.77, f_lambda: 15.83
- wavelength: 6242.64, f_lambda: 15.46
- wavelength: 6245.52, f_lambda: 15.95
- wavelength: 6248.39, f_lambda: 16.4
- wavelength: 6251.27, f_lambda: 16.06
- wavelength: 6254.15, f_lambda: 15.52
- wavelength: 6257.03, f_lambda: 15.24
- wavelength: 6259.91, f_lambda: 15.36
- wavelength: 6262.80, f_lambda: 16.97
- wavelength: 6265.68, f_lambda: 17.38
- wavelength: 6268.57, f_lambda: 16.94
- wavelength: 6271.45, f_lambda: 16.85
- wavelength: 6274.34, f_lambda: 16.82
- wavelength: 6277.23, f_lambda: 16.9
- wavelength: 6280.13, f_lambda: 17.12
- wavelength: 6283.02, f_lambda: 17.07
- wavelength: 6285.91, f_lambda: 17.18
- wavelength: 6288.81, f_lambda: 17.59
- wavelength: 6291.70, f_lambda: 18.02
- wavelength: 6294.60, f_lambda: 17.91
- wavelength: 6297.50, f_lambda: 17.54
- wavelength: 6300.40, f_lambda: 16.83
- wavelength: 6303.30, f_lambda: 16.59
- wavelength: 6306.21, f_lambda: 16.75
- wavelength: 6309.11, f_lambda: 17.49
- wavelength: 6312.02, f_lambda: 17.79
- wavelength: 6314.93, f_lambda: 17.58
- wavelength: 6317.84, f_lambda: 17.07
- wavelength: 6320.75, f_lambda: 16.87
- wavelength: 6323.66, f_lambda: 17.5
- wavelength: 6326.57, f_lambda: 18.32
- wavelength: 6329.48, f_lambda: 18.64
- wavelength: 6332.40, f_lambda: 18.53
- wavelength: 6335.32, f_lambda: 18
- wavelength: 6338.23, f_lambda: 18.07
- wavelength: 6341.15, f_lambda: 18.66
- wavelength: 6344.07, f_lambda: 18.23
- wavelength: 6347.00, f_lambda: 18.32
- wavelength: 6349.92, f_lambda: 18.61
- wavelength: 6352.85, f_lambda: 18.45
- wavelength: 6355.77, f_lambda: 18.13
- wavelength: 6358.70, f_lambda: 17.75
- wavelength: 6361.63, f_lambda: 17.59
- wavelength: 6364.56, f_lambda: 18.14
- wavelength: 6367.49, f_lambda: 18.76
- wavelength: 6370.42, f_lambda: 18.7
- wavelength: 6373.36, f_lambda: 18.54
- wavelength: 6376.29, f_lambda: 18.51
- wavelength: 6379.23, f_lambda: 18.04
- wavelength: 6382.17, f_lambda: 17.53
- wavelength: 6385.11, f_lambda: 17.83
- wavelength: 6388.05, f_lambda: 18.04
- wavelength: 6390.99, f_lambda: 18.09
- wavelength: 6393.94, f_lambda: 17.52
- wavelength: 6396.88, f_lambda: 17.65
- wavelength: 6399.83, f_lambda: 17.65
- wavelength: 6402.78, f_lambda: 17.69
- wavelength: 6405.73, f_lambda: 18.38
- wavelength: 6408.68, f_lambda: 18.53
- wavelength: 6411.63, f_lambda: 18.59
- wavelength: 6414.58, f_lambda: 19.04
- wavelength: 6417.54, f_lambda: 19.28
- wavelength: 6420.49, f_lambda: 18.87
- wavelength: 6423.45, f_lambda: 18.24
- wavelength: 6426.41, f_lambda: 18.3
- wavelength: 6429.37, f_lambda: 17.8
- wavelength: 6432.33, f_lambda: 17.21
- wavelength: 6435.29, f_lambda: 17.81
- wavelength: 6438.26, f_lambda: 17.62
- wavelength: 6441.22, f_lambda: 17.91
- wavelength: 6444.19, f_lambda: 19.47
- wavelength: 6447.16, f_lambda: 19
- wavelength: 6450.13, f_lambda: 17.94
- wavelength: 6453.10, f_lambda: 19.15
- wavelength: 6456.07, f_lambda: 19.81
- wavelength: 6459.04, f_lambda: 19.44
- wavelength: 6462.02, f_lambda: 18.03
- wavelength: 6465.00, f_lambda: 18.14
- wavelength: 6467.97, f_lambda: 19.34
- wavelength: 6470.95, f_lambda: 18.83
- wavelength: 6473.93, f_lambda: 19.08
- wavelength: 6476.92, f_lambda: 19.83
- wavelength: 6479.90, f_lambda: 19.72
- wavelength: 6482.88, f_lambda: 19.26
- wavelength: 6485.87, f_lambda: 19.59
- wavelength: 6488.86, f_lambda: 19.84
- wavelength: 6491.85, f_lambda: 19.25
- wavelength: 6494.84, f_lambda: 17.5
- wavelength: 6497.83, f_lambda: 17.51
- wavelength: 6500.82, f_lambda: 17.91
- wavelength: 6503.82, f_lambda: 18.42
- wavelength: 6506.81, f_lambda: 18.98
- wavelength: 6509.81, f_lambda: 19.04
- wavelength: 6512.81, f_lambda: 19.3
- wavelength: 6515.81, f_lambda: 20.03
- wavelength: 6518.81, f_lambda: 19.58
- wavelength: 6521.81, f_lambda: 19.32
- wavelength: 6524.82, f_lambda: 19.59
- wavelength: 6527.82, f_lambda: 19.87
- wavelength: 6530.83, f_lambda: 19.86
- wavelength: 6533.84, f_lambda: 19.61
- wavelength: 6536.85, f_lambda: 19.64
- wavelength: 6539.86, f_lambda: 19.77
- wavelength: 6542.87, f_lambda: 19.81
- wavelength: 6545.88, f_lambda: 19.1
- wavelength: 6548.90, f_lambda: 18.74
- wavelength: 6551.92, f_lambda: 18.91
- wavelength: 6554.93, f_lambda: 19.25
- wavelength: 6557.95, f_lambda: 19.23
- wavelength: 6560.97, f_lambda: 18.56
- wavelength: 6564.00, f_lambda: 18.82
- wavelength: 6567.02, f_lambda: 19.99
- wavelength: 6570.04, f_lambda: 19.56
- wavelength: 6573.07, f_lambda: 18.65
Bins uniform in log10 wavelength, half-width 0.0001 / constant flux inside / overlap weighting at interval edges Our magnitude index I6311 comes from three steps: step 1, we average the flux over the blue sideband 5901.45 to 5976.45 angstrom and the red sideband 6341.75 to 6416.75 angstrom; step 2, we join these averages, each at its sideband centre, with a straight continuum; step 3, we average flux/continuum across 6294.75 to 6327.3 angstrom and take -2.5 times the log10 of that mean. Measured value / 0.044 mag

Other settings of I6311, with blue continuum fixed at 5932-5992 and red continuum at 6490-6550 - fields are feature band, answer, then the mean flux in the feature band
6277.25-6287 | 0.09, 17.1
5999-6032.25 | 0.02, 17.4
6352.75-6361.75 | 0.04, 18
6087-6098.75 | -0.04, 18.7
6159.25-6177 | 0.19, 15.2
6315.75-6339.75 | 0.04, 17.9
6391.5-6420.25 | 0.03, 18.3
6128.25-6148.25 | 0.01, 17.9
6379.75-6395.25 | 0.06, 17.8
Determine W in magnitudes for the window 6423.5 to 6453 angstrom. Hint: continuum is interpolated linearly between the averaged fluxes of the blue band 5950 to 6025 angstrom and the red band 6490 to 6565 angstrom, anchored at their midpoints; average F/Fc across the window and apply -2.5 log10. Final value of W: 0.041 mag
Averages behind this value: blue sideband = 17.6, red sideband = 19.1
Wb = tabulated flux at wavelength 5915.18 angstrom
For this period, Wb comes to 17.21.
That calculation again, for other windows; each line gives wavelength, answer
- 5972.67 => 17.75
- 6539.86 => 19.77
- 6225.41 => 16.2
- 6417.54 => 19.28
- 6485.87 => 19.59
